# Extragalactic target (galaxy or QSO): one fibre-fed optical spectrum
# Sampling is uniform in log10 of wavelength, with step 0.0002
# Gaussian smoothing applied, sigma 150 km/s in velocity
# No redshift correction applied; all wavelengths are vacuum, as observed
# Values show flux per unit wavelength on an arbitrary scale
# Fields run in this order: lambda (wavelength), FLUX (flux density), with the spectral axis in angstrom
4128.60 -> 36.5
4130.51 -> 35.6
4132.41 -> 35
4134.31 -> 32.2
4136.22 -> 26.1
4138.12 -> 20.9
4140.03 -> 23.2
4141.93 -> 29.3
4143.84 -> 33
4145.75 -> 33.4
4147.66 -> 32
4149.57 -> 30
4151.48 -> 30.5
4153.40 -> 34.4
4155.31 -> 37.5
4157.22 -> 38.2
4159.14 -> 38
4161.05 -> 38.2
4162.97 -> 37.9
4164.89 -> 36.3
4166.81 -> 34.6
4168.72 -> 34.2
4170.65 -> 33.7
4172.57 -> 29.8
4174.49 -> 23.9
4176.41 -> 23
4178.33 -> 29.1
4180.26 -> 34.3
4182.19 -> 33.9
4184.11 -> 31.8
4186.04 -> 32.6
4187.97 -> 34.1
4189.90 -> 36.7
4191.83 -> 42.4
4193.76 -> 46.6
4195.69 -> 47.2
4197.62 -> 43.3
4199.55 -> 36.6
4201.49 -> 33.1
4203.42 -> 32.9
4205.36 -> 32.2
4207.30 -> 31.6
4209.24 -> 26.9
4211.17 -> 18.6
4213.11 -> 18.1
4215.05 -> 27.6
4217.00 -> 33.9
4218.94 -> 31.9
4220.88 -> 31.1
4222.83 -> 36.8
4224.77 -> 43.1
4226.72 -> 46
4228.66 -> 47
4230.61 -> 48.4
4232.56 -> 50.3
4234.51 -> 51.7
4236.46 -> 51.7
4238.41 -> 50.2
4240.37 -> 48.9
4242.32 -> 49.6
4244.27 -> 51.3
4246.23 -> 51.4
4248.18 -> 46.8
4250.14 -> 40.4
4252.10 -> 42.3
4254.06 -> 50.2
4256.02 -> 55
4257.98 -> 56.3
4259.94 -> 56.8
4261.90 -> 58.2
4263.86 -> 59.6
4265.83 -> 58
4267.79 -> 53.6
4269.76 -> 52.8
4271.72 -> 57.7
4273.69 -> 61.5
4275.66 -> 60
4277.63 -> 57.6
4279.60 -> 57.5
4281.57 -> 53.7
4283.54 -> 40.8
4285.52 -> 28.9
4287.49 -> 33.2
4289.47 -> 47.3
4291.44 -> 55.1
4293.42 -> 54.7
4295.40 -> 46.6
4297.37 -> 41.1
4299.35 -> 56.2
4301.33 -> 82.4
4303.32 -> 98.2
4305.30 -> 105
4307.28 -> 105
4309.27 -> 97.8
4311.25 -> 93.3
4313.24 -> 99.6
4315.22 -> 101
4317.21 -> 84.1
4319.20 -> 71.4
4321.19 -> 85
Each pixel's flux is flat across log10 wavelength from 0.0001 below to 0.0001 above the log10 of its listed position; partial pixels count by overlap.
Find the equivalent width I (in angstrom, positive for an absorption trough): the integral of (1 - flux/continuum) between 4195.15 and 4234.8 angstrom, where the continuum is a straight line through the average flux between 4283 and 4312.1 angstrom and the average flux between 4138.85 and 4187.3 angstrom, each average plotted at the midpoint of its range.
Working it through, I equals 8.09 angstrom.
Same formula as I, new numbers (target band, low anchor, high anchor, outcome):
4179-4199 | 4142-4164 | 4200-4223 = -4.3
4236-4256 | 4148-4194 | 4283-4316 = 2.3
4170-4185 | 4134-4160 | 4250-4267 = 3.0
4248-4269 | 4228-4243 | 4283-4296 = -2.5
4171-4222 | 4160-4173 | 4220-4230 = 7.6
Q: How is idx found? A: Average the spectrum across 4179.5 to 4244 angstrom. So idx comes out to 38.4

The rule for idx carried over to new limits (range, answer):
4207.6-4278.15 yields 46.5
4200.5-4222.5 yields 29.1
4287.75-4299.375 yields 48.6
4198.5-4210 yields 32.4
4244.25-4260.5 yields 49.8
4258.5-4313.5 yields 62.8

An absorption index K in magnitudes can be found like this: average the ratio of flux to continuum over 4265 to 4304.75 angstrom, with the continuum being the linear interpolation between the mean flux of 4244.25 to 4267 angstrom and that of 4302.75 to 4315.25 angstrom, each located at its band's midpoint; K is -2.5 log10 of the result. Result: 0.37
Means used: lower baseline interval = 52.2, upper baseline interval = 100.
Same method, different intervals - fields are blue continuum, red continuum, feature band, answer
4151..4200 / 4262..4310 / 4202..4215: 0.50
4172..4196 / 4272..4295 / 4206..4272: -0.04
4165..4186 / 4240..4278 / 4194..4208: 0.01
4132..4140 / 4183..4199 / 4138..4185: 0.02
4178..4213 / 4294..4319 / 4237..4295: 0.25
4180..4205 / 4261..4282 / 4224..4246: -0.02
